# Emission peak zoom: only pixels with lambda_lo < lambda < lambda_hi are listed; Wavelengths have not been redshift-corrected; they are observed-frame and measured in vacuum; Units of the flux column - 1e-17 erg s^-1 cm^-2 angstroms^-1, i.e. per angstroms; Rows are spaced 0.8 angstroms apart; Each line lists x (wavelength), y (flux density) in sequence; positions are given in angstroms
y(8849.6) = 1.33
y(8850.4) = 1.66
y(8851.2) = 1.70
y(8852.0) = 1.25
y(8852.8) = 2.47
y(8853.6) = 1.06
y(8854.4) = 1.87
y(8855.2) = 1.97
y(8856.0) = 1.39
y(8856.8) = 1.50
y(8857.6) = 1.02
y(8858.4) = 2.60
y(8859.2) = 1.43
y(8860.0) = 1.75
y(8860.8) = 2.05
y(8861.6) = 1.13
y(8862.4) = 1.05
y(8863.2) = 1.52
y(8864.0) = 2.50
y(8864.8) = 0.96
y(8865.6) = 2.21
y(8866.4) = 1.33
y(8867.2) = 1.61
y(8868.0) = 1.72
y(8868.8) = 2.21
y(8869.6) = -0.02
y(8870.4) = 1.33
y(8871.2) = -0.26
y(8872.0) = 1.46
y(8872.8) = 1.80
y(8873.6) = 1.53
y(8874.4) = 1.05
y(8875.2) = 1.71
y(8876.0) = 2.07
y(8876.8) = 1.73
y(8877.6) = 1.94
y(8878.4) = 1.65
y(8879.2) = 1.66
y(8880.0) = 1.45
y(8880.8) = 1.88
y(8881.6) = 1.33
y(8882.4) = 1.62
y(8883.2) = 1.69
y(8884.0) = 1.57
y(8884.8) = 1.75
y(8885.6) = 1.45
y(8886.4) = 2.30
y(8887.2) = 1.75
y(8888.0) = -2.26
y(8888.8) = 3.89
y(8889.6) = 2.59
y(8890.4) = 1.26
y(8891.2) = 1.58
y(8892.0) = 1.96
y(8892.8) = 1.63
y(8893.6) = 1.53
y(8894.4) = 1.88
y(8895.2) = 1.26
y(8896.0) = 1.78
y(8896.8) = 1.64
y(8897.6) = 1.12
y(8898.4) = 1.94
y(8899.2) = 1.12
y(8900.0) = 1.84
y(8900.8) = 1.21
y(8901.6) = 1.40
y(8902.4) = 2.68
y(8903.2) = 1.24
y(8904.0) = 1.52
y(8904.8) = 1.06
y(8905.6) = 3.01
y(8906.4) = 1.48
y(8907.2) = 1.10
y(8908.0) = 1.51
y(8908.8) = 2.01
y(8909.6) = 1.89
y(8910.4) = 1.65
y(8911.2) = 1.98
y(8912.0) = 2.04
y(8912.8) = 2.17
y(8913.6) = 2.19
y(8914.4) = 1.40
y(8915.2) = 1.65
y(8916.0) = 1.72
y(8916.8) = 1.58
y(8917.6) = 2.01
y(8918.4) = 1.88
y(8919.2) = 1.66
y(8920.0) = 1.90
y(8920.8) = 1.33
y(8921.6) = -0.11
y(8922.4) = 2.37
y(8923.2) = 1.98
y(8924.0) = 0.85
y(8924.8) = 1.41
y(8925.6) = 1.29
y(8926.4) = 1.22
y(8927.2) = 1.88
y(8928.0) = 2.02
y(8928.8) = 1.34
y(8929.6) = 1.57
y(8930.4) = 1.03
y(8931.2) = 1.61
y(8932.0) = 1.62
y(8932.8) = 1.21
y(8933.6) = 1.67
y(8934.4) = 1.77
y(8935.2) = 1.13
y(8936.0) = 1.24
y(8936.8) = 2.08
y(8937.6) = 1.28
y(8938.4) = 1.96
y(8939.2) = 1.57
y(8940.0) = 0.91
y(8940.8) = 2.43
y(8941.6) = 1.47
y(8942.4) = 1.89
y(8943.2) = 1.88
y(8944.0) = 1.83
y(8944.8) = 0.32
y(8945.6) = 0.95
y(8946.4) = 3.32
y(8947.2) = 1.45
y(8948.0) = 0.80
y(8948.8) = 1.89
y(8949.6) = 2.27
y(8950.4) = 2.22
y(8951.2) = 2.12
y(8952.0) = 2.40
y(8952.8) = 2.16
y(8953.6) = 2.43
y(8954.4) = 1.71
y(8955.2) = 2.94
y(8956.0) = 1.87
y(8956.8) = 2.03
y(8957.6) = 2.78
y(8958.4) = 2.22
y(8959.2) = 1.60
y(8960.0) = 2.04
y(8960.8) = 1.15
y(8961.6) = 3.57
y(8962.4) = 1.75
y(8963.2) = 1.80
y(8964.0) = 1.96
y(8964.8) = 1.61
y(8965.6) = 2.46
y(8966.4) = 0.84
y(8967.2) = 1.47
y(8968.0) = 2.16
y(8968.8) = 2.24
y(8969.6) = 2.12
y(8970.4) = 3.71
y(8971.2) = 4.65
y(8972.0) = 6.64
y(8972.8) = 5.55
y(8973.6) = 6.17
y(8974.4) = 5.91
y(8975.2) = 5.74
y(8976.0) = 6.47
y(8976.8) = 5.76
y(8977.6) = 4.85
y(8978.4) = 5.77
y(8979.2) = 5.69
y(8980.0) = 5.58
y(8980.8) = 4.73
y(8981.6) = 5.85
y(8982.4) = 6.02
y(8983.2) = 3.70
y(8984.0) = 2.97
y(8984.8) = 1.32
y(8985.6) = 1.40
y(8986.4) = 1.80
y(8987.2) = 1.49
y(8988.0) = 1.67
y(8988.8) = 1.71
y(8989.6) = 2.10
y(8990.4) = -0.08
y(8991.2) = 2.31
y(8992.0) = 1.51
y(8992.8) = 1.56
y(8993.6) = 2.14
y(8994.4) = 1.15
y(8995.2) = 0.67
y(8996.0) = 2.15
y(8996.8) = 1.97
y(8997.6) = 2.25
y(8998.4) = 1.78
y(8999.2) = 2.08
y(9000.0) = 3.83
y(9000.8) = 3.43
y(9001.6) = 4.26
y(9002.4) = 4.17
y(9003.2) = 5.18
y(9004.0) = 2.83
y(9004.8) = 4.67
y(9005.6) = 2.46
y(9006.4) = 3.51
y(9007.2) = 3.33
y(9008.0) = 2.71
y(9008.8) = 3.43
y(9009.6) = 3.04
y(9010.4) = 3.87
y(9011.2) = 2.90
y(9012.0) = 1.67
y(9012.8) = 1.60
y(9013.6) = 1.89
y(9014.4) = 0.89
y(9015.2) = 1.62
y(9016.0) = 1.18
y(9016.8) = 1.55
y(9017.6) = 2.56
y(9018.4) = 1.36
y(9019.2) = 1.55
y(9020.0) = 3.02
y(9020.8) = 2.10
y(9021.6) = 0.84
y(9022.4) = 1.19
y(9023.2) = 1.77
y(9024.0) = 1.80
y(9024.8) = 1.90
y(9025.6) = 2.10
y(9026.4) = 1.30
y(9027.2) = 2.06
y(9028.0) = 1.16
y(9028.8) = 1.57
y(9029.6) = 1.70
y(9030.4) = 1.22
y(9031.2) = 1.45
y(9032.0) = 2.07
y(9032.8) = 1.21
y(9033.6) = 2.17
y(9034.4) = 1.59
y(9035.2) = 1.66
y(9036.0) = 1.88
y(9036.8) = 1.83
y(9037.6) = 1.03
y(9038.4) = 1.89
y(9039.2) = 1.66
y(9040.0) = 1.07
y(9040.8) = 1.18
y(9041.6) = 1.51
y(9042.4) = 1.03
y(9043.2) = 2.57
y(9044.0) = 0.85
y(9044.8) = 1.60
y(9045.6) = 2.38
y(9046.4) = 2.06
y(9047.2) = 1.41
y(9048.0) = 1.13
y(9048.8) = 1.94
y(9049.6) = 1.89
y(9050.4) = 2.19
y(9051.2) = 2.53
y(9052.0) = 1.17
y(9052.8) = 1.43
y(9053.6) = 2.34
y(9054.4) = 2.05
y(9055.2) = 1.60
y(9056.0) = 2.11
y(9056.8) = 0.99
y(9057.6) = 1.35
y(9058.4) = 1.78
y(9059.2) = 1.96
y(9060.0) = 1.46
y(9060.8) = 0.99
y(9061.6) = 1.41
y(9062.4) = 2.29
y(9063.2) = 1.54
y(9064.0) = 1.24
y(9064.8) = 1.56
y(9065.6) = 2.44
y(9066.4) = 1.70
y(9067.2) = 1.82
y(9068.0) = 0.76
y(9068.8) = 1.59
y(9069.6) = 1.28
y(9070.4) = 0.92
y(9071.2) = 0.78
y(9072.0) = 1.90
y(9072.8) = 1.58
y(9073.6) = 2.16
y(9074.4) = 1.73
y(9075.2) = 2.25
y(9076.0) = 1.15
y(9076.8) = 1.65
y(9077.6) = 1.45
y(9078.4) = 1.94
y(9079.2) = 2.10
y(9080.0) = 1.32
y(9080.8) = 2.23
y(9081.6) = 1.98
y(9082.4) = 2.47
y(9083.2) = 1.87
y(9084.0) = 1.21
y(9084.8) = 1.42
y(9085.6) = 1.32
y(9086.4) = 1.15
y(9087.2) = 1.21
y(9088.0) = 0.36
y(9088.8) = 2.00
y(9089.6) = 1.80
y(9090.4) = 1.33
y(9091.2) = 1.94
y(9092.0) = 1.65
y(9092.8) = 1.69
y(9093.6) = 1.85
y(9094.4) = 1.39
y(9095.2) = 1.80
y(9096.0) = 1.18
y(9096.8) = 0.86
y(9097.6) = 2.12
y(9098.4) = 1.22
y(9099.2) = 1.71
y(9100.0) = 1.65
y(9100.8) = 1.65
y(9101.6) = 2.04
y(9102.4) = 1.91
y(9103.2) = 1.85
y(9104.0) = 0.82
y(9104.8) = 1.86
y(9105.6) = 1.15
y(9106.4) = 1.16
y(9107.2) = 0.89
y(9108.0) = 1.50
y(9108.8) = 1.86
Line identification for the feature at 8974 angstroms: H-alpha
